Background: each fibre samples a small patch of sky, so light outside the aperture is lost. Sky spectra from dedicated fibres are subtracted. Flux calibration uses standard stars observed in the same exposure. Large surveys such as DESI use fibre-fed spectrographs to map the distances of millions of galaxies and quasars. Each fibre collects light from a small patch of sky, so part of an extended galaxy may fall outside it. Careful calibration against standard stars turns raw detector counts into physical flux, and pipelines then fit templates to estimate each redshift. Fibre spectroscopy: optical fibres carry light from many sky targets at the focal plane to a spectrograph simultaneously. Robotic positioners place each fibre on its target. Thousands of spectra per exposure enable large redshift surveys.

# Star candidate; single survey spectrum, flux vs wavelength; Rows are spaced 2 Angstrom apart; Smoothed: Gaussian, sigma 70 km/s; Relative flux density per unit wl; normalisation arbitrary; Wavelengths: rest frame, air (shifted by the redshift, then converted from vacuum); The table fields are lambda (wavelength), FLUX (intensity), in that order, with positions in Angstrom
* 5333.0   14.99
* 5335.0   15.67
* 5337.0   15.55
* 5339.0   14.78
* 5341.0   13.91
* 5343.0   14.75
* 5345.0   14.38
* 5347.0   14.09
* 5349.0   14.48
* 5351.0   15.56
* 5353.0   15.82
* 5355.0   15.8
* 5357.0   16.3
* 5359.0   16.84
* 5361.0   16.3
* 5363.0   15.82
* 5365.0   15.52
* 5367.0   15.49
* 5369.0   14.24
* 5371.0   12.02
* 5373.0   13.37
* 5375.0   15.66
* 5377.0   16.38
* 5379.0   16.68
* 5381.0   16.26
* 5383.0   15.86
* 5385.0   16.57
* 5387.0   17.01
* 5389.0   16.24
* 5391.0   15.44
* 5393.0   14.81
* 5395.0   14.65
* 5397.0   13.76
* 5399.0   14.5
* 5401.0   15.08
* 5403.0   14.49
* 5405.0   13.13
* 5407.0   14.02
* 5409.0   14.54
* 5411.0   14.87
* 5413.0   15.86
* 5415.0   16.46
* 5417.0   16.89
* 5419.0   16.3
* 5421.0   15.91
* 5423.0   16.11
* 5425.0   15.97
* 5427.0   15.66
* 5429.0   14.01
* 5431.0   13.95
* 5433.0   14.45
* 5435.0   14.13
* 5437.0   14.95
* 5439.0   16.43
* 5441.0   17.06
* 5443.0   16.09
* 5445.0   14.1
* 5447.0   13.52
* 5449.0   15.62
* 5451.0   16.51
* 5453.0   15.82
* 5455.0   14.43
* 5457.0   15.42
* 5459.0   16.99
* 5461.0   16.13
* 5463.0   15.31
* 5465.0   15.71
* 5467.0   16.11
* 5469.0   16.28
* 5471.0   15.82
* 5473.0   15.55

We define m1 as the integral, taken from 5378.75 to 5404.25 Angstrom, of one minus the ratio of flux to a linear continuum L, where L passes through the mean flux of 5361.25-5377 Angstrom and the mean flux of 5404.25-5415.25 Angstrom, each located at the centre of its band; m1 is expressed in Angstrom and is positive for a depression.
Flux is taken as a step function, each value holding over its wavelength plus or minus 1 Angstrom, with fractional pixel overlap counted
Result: -1.2 Angstrom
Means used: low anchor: 14.8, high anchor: 14.7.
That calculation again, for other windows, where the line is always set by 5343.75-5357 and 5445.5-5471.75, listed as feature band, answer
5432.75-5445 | 0.06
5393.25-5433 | 0.97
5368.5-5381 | 0.30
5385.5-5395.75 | -0.26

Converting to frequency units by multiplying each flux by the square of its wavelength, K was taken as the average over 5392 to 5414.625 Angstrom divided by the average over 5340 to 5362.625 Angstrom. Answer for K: 0.97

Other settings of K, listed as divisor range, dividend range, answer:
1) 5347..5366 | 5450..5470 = 1.05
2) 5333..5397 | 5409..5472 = 1.04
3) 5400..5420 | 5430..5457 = 1.01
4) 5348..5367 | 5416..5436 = 1.00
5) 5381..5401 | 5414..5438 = 1.01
